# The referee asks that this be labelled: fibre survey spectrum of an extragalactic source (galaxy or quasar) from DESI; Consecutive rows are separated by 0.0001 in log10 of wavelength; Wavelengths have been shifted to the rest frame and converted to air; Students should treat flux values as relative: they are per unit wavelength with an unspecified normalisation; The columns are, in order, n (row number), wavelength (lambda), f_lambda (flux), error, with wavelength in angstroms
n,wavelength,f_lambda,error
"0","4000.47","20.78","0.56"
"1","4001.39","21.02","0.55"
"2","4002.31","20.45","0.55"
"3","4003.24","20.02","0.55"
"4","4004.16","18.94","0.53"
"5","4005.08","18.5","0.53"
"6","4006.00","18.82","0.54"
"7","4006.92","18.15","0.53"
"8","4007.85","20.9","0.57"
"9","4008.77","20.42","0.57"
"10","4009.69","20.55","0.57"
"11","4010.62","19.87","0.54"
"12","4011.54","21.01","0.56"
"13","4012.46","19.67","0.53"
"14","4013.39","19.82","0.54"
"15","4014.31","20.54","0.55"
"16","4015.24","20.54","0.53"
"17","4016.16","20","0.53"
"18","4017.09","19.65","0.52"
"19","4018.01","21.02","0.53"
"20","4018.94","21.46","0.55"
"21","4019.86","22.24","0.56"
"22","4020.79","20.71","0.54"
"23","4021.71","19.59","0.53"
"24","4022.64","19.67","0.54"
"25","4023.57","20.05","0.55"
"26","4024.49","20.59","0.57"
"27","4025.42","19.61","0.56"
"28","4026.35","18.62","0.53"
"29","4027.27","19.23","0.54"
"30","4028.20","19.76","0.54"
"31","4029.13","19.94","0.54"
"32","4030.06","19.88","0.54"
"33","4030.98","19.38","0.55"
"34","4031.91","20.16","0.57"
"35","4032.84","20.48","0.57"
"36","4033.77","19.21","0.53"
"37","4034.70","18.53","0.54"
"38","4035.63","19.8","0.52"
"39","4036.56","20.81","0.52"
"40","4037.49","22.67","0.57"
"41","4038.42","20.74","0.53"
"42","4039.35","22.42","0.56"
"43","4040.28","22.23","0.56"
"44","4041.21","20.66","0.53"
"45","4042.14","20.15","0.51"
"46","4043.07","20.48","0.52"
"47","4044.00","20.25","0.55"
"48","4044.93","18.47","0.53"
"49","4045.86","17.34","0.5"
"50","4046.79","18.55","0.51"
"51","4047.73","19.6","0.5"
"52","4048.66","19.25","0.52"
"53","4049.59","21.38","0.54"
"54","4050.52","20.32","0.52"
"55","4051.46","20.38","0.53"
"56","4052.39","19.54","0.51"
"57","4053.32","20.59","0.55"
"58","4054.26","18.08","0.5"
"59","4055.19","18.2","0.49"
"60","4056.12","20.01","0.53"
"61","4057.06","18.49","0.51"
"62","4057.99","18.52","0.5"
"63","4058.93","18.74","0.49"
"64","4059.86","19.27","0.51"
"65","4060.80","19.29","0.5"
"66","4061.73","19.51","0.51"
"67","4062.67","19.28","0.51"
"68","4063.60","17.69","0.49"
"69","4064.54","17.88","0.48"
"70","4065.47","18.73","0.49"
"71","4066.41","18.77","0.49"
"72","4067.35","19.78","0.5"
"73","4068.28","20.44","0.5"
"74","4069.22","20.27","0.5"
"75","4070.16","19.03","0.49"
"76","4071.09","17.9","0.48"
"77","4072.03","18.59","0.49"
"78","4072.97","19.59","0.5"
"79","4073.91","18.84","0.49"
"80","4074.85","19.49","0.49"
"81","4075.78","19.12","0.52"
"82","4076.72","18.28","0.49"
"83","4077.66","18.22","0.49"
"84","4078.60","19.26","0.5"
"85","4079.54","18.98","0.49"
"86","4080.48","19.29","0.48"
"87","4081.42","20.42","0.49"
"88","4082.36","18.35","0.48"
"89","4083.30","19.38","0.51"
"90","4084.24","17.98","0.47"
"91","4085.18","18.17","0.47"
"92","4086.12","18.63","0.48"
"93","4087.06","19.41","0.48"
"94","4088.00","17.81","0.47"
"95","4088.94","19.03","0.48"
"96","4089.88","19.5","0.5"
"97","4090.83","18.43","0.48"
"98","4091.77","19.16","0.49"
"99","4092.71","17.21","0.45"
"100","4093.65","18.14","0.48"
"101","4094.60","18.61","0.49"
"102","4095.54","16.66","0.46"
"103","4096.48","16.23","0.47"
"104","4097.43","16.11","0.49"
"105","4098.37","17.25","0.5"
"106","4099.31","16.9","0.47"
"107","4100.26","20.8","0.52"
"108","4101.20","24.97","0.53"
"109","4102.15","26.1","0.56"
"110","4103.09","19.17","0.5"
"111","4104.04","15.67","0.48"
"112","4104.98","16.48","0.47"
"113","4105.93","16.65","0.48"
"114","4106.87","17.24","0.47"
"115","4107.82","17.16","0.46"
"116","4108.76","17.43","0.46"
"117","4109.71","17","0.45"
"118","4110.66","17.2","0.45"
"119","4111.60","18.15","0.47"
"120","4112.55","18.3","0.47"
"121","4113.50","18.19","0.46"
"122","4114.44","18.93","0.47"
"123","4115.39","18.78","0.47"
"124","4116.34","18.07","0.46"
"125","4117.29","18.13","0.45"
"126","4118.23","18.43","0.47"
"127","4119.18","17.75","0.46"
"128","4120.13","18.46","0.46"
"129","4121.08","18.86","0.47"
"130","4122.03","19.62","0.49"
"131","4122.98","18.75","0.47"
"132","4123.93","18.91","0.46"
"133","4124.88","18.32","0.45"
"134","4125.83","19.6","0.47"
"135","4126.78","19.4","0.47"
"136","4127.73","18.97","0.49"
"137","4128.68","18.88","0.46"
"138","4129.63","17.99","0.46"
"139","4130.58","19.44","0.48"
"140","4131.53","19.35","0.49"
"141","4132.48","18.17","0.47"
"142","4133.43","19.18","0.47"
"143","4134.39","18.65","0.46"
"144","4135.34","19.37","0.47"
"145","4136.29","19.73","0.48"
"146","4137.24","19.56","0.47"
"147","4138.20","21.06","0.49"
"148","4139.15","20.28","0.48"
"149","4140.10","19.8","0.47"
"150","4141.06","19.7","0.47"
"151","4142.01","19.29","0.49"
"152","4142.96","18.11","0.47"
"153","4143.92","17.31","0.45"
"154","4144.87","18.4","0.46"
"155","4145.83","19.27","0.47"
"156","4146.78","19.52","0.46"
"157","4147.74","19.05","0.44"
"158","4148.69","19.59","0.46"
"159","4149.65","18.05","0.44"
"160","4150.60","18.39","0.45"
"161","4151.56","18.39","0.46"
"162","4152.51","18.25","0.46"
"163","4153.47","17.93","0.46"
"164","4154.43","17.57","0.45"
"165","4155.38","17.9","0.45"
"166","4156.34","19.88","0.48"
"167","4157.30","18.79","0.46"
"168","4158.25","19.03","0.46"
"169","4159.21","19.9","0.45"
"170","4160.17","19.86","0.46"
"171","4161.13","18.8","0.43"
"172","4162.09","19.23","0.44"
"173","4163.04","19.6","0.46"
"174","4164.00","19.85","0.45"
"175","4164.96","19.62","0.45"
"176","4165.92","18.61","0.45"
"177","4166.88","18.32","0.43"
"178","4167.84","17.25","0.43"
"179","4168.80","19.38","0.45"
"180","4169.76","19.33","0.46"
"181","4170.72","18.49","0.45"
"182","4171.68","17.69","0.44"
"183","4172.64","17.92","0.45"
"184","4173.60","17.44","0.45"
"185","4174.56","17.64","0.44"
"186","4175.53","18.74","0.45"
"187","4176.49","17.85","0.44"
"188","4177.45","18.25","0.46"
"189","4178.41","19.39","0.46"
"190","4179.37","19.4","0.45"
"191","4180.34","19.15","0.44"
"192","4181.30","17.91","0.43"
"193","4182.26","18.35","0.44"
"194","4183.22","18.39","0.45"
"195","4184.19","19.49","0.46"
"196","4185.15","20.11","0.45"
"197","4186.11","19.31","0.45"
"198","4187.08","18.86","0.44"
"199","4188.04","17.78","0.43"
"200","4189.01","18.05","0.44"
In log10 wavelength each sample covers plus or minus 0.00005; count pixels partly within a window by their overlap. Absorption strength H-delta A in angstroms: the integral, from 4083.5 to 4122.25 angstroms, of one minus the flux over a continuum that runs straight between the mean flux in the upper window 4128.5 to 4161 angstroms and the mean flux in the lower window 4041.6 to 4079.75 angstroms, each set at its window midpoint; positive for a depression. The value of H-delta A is 1.5 angstroms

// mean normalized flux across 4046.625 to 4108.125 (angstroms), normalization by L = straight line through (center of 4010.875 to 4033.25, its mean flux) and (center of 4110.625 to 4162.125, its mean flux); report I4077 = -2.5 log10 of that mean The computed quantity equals 0.04 mag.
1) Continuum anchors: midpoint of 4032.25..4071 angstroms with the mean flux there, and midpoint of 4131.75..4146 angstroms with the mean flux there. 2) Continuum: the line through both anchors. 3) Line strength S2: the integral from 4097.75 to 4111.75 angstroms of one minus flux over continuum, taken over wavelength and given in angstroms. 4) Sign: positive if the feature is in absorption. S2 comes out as 0.6 angstroms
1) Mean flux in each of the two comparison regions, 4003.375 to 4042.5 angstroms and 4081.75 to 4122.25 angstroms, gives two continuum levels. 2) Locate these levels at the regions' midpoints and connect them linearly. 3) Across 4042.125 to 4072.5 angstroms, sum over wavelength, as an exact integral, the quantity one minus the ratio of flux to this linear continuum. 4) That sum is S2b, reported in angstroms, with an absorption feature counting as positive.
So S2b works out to 0.3 angstroms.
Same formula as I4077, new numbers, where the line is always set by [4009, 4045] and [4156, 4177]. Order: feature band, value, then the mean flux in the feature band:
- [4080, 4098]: 0.07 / 18.3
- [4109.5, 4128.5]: 0.04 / 18.5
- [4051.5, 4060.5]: 0.05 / 19.1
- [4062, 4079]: 0.05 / 19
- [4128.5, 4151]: 0.00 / 19.1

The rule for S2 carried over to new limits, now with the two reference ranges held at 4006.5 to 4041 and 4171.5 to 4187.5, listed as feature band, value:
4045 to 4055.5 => 0.32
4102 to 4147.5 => 1.20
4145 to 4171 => -0.08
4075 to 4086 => 0.44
